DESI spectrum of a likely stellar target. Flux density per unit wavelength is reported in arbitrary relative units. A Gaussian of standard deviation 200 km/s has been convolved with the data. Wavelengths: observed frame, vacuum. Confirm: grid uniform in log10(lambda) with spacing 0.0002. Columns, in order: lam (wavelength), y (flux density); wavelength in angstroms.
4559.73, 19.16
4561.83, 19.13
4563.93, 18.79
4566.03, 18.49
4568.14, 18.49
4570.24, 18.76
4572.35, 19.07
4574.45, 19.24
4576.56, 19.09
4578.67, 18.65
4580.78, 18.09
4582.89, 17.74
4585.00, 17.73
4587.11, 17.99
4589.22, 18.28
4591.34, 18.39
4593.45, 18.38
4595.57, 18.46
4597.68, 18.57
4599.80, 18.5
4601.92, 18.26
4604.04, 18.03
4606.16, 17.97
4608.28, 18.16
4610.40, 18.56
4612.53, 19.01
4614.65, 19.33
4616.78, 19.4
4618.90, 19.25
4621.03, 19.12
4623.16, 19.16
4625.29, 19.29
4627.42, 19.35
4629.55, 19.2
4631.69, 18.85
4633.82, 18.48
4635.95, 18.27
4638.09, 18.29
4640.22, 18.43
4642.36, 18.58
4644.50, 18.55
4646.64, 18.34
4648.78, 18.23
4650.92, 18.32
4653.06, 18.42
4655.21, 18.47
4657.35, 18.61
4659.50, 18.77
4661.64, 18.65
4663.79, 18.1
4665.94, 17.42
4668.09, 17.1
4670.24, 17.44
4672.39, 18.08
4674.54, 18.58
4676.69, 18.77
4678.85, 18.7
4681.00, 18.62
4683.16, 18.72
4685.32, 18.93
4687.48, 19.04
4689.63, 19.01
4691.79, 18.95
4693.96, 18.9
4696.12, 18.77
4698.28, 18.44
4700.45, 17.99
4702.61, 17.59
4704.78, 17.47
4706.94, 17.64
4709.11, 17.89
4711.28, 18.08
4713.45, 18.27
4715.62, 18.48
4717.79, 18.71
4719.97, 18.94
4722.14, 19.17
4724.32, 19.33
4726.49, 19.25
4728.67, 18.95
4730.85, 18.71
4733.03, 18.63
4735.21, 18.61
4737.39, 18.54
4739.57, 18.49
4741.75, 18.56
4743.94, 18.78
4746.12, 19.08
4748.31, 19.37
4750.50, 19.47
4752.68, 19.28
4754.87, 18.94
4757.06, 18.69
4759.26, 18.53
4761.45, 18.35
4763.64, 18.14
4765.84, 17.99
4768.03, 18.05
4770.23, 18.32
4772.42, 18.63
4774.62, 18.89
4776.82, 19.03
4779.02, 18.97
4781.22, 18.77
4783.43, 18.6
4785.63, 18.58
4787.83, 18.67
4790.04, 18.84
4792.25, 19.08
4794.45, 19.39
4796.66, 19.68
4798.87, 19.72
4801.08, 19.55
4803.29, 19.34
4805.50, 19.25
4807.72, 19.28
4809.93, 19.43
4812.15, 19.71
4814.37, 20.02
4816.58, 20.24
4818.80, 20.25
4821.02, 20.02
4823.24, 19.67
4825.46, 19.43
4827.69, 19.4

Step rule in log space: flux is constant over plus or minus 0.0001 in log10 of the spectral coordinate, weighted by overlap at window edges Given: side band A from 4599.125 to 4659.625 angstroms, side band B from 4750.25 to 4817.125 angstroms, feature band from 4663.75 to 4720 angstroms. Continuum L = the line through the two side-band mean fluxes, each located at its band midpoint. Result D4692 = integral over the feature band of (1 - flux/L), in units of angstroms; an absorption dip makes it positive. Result 1.5 angstroms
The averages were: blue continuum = 18.7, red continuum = 19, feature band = 18.3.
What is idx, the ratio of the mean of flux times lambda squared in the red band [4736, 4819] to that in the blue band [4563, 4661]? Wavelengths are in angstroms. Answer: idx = 1.10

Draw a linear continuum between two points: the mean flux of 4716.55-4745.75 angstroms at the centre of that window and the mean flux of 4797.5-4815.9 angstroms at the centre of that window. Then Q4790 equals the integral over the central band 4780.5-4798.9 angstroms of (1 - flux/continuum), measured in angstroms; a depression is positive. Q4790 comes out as 0.4 angstroms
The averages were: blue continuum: 18.8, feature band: 19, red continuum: 19.6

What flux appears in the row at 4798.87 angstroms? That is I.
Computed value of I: 19.72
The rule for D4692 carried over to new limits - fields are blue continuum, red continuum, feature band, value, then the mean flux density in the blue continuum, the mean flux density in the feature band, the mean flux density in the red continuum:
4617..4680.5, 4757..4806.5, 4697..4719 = 0.7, 18.5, 18.1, 18.8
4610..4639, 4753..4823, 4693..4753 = 1.3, 19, 18.6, 19.1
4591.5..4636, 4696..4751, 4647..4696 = 0.5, 18.8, 18.5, 18.6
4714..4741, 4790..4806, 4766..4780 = 0.4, 18.8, 18.6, 19.4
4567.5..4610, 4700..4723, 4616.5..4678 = -0.7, 18.4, 18.5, 18.2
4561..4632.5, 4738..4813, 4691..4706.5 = 0.5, 18.7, 18.3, 18.9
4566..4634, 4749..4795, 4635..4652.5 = 0.3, 18.7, 18.4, 18.7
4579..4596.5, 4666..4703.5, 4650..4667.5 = 0.0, 18.2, 18.3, 18.4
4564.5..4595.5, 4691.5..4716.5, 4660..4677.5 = 0.2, 18.5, 18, 18.2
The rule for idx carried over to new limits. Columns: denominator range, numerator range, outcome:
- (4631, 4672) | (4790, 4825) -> 1.15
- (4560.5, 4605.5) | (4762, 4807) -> 1.11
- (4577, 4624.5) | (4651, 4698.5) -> 1.03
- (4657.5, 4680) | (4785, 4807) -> 1.12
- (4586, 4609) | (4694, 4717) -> 1.04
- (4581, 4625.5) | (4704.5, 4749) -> 1.06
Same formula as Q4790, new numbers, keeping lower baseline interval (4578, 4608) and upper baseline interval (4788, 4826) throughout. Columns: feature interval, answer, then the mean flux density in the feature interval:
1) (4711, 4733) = 0.3 angstroms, 18.8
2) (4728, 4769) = 1.1 angstroms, 18.7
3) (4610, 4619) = -0.4 angstroms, 19.1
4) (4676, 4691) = 0.0 angstroms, 18.8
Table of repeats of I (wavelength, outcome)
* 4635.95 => 18.27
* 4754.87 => 18.94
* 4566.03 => 18.49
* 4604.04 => 18.03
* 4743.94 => 18.78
